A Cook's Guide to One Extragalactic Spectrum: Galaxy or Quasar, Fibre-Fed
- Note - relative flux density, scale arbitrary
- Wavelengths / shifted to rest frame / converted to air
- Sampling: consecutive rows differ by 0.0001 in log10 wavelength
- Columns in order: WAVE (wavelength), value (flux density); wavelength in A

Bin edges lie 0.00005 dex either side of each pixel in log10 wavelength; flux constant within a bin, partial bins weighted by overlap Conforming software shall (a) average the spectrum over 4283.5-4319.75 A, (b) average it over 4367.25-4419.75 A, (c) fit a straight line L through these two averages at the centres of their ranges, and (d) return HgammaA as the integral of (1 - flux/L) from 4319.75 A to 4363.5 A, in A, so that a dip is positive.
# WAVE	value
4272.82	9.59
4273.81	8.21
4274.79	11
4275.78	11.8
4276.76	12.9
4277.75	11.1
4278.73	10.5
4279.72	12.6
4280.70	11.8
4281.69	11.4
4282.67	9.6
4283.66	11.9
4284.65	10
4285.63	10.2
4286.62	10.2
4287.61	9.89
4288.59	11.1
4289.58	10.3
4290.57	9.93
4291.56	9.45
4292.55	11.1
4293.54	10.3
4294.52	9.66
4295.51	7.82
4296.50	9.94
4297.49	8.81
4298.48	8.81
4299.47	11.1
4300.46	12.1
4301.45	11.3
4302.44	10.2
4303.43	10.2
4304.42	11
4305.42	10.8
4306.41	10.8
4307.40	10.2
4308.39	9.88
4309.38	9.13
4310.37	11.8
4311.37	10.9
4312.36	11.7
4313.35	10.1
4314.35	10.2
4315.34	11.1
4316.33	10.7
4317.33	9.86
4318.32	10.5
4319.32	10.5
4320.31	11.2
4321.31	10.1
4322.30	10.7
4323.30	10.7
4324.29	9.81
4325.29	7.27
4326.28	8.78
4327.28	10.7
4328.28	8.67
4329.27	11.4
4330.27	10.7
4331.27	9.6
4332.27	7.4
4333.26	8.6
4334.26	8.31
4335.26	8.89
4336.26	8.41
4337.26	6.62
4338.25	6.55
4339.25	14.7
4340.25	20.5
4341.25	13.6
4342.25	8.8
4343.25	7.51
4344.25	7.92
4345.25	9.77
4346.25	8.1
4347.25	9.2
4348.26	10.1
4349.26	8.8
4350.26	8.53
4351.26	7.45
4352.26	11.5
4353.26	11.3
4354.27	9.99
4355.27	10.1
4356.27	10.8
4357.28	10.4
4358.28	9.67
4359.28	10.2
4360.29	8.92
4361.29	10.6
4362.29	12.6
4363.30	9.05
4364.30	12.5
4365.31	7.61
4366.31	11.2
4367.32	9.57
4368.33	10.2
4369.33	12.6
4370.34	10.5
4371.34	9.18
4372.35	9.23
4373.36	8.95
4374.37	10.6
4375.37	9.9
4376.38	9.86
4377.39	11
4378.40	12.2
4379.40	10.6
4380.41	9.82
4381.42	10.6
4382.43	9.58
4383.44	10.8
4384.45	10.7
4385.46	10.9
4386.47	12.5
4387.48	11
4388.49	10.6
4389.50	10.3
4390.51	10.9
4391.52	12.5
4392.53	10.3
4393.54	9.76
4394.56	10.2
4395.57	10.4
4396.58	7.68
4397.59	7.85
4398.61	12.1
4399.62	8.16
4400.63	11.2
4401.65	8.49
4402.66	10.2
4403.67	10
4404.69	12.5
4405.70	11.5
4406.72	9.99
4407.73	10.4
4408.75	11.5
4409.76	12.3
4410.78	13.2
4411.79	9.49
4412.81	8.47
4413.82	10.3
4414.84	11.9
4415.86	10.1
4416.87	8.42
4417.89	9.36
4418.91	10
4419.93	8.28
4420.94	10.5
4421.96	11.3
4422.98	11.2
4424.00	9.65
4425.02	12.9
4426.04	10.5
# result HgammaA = 2.0 A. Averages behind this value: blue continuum 10.3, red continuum 10.4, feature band 9.88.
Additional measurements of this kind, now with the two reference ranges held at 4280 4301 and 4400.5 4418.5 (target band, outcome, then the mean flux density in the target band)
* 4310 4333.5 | 0.48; 10.1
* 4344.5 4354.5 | 0.93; 9.42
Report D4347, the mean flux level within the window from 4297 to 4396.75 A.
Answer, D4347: 10.2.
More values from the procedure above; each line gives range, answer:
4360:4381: 10.3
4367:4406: 10.4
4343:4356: 9.31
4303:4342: 10.3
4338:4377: 10.2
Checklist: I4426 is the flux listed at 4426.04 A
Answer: 10.5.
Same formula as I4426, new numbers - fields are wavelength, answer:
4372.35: 9.23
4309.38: 9.13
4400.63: 11.2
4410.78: 13.2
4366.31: 11.2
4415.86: 10.1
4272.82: 9.59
